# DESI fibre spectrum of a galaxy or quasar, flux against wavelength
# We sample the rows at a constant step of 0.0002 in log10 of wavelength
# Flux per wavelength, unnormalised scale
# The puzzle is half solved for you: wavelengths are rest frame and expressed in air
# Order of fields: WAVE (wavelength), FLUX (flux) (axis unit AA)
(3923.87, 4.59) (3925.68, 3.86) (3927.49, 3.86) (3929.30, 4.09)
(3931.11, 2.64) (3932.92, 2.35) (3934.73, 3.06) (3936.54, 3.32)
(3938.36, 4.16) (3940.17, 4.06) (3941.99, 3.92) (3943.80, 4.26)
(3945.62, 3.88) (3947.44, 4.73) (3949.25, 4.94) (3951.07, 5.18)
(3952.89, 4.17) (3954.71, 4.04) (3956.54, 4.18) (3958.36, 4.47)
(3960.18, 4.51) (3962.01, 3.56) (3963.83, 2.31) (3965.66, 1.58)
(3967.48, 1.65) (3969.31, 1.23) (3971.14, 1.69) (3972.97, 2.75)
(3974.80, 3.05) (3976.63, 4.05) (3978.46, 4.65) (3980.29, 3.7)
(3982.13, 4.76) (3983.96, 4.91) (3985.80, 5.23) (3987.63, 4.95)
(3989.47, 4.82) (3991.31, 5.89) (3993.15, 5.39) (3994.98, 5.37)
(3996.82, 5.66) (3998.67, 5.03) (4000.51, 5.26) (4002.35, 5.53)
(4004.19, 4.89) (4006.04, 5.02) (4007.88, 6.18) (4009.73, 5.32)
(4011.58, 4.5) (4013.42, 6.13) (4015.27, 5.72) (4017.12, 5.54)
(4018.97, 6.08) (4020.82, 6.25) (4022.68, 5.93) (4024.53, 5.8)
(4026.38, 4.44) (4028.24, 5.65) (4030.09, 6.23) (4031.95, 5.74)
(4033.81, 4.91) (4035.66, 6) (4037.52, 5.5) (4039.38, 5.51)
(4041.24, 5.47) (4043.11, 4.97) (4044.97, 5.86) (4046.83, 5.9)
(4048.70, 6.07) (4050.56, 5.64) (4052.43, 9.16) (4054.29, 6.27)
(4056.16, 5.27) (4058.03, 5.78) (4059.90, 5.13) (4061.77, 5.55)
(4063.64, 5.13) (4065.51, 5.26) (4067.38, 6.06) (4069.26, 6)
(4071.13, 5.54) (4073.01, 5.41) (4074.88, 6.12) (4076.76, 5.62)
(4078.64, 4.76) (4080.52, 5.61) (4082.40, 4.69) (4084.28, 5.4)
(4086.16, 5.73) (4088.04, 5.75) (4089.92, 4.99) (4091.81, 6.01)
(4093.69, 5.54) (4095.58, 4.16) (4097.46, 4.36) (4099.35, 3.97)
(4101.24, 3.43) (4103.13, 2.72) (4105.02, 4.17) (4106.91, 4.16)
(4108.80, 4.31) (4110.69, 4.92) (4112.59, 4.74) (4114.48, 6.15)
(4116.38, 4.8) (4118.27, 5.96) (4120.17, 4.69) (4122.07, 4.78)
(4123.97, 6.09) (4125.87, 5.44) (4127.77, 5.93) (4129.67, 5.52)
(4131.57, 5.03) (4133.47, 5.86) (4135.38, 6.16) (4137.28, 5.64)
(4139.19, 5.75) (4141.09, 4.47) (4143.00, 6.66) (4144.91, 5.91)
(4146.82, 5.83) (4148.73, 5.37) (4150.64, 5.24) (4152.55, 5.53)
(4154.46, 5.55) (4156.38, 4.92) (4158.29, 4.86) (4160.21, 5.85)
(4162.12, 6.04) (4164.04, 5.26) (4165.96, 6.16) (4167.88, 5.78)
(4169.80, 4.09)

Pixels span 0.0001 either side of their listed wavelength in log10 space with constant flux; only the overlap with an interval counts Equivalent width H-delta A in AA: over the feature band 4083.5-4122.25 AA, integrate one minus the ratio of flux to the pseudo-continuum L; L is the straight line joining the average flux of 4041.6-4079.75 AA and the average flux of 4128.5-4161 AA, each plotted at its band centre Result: 5.9 AA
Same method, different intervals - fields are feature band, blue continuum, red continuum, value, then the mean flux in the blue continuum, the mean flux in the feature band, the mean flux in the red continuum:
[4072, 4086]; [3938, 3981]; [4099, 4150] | -2.00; 3.6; 5.39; 5.14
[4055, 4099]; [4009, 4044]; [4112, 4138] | 1.26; 5.56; 5.37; 5.5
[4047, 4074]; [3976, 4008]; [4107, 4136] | -3.57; 5.05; 5.88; 5.31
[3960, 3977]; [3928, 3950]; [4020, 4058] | 7.24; 3.78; 2.51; 5.83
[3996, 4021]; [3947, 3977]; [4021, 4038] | -2.90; 3.38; 5.49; 5.61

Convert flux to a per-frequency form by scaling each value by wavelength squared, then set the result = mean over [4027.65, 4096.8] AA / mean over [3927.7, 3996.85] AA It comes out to 1.5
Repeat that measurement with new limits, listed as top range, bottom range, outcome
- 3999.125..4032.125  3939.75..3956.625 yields 1.32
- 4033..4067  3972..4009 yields 1.22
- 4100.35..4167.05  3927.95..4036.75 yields 1.26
